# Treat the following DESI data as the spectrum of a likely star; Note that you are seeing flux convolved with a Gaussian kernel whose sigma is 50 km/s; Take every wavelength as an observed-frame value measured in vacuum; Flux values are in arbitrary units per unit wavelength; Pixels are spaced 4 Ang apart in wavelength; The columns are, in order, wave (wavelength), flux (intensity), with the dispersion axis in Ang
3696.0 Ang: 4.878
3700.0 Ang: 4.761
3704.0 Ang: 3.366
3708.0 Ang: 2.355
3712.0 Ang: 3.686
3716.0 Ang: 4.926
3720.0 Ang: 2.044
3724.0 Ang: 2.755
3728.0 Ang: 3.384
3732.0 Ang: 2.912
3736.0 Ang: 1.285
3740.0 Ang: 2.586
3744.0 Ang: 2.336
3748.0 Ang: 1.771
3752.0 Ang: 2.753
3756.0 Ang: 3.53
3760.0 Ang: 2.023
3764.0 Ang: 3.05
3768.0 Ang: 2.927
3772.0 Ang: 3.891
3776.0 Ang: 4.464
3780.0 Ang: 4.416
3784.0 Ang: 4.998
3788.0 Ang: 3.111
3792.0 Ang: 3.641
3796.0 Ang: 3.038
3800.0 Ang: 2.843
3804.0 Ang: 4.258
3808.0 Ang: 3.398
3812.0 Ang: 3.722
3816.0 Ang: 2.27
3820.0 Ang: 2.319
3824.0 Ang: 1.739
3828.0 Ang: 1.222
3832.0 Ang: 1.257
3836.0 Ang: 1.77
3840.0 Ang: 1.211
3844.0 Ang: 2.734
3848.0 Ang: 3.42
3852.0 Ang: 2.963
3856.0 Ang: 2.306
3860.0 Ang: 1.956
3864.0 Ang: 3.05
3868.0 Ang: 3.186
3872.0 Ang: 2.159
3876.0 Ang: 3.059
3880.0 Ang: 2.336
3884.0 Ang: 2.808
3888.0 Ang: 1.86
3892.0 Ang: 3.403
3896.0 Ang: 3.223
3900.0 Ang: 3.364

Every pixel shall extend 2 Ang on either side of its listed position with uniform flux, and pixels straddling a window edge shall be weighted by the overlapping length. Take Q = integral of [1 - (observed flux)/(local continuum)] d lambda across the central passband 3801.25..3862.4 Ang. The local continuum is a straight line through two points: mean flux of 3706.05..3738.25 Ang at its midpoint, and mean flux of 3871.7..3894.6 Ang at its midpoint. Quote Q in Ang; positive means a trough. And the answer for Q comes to 6.6 Ang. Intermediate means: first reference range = 2.92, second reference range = 2.65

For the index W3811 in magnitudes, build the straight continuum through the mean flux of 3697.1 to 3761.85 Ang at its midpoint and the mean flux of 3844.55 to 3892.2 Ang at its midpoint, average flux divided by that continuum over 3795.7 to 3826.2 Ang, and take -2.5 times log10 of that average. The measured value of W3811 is -0.054 mag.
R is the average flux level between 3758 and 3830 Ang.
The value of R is 3.19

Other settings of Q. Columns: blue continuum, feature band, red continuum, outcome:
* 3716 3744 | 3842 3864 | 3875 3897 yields 0.2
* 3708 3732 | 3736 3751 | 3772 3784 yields 6.4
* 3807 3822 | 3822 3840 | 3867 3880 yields 8.7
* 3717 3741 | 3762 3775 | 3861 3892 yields -3.8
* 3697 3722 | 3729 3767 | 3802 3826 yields 9.5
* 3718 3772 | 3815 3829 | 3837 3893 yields 3.7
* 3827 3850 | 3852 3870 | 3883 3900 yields -2.3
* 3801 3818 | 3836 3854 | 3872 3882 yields 2.8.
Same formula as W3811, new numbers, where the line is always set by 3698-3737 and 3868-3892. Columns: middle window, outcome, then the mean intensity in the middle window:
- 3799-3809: -0.239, 3.58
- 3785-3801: -0.133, 3.29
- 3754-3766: 0.062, 2.87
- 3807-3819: -0.074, 3.04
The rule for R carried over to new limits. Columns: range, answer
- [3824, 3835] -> 1.38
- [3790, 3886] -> 2.61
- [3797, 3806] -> 3.49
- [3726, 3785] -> 3.06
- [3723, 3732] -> 3.07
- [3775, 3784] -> 4.56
